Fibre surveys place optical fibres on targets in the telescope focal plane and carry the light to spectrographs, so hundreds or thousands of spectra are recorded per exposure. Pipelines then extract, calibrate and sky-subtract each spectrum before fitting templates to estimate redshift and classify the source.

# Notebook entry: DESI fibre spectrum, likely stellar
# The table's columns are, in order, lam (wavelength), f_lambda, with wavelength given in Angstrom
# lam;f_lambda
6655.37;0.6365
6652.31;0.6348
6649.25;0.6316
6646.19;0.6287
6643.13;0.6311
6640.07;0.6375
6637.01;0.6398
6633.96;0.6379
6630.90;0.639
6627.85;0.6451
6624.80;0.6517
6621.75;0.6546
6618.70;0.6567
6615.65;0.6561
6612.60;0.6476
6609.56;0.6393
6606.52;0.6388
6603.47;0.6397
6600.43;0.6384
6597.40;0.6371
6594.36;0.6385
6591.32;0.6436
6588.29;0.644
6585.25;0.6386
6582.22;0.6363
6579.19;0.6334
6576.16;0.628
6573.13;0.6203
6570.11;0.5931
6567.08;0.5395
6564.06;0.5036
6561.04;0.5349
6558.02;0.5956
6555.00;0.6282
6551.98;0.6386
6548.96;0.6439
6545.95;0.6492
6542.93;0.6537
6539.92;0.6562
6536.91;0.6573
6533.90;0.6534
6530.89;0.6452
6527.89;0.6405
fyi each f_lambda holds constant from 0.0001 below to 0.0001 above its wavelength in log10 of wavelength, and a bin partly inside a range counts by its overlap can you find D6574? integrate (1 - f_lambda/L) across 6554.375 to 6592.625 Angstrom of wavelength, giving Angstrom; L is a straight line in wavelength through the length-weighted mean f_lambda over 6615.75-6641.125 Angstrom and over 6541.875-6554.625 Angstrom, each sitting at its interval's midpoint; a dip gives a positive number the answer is 2.5 Angstrom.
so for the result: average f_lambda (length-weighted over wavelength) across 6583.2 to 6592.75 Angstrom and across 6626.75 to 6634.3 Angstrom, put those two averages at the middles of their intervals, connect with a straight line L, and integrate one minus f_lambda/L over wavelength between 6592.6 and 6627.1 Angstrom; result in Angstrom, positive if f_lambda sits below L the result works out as -0.22 Angstrom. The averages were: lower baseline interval 0.642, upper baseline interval 0.641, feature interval 0.645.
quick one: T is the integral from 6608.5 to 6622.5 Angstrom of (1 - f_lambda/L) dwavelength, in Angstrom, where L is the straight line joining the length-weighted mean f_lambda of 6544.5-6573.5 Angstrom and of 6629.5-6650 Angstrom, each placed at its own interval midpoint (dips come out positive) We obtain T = -0.6 Angstrom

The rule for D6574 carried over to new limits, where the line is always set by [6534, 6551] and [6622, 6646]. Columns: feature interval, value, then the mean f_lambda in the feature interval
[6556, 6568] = 1.89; 0.547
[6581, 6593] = 0.10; 0.64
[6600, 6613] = 0.07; 0.64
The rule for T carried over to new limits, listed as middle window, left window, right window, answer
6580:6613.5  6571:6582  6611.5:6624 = -0.01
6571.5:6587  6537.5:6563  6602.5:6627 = 0.09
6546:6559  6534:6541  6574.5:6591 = 0.39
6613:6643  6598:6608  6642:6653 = -0.52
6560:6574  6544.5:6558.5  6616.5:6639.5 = 1.76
